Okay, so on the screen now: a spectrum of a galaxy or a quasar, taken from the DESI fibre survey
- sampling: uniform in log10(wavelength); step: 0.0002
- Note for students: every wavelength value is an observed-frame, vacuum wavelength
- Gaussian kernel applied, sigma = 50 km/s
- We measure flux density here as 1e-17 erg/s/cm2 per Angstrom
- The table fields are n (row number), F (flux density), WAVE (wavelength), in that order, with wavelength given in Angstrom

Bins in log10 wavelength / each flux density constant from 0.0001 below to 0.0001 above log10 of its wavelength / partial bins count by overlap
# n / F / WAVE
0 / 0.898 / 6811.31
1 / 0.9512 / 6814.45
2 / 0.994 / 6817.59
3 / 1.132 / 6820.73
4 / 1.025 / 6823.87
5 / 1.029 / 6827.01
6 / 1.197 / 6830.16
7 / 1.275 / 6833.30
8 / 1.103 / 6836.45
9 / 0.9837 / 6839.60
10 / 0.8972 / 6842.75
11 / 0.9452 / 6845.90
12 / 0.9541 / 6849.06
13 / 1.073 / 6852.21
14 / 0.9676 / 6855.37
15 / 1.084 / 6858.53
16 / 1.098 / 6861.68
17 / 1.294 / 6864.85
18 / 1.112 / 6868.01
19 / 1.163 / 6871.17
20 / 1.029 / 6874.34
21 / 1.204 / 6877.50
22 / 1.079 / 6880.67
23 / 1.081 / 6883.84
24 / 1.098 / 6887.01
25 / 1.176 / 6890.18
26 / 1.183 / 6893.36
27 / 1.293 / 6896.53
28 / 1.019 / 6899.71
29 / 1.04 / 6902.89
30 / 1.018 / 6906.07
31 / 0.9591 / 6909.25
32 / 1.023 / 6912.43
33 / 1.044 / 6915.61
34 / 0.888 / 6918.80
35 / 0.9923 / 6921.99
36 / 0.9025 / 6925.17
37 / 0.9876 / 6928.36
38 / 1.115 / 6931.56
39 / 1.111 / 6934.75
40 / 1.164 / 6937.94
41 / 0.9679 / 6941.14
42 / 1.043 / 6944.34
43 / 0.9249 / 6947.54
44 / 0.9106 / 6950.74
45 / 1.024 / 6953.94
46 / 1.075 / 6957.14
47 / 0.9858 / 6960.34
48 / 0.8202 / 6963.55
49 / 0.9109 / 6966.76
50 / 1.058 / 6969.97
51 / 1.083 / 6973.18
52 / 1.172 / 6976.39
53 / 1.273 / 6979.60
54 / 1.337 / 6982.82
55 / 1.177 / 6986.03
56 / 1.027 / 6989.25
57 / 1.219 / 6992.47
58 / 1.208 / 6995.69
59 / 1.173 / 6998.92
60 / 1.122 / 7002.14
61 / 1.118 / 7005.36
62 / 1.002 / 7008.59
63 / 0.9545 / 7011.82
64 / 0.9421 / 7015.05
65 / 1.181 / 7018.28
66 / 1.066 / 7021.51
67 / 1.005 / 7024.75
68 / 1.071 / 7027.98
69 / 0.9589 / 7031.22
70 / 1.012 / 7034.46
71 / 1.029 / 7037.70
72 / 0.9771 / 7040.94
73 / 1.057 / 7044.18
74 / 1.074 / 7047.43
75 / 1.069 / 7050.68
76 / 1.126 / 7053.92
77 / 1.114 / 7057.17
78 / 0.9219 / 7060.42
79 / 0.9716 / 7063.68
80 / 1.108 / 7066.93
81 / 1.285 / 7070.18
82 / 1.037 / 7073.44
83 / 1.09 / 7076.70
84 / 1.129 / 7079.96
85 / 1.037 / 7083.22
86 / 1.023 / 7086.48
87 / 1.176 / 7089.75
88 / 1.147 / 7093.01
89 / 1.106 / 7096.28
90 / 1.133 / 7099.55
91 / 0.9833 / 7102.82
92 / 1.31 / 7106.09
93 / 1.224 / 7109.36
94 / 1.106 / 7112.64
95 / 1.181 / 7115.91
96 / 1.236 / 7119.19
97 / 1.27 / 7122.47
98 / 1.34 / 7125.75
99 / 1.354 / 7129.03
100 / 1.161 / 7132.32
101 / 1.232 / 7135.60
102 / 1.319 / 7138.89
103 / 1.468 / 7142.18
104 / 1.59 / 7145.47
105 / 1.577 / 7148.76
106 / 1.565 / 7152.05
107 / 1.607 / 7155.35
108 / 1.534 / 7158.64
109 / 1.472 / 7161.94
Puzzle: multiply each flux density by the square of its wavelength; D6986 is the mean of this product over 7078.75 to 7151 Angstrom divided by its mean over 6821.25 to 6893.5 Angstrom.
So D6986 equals 1.22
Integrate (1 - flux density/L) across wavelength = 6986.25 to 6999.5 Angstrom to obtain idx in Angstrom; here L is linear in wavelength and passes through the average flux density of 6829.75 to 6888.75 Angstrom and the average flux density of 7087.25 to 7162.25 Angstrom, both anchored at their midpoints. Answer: 0.4 Angstrom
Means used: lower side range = 1.08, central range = 1.16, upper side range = 1.3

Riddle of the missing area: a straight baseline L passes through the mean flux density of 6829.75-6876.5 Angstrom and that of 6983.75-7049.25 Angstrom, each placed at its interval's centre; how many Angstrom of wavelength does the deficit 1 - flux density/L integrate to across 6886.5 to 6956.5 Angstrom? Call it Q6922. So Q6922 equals 2.3 Angstrom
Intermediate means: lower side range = 1.08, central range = 1.04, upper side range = 1.07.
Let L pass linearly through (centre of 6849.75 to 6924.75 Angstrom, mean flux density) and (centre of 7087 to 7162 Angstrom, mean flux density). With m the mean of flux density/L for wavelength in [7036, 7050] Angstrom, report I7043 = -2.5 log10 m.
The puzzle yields 0.182 mag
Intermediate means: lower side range 1.08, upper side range 1.3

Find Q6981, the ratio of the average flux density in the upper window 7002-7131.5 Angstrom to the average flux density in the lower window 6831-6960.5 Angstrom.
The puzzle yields 1.0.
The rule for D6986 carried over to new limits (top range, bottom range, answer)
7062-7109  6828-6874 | 1.10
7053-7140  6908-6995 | 1.15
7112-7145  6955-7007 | 1.21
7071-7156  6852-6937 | 1.23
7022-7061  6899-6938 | 1.06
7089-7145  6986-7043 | 1.19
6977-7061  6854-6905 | 1.01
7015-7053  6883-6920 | 1.01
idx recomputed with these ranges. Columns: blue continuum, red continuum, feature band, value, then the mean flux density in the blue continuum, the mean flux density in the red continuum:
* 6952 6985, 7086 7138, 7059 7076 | 1.3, 1.07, 1.19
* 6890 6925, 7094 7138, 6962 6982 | 0.6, 1.05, 1.2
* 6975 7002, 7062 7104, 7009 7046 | 4.2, 1.19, 1.1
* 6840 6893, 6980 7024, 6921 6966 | 4.1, 1.08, 1.12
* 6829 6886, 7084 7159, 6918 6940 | 2.2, 1.08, 1.28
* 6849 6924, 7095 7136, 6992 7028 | 1.9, 1.08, 1.2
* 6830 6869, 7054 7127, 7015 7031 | 0.8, 1.07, 1.13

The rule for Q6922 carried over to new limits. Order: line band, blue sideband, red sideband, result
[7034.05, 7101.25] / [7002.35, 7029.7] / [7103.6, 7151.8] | 5.23 Angstrom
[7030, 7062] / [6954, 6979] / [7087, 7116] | 1.79 Angstrom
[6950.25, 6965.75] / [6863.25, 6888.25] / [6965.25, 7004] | 2.42 Angstrom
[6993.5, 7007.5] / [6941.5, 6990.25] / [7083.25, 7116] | -1.03 Angstrom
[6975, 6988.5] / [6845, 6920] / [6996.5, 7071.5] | -2.05 Angstrom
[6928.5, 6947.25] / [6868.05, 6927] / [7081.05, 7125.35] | 0.38 Angstrom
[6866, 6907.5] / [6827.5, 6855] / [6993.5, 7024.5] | -2.32 Angstrom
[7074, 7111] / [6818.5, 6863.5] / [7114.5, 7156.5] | 5.78 Angstrom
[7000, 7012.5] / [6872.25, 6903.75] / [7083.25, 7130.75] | 1.00 Angstrom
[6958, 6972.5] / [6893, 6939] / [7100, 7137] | 1.69 Angstrom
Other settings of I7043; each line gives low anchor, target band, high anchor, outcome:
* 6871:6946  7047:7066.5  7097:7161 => 0.18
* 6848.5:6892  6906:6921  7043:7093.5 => 0.12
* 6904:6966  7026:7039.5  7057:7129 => 0.07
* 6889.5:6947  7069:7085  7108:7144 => 0.10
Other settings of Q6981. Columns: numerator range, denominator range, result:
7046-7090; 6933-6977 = 1.06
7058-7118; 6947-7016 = 1.04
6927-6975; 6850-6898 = 0.90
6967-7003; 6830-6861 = 1.11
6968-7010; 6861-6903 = 1.01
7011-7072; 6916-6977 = 1.04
